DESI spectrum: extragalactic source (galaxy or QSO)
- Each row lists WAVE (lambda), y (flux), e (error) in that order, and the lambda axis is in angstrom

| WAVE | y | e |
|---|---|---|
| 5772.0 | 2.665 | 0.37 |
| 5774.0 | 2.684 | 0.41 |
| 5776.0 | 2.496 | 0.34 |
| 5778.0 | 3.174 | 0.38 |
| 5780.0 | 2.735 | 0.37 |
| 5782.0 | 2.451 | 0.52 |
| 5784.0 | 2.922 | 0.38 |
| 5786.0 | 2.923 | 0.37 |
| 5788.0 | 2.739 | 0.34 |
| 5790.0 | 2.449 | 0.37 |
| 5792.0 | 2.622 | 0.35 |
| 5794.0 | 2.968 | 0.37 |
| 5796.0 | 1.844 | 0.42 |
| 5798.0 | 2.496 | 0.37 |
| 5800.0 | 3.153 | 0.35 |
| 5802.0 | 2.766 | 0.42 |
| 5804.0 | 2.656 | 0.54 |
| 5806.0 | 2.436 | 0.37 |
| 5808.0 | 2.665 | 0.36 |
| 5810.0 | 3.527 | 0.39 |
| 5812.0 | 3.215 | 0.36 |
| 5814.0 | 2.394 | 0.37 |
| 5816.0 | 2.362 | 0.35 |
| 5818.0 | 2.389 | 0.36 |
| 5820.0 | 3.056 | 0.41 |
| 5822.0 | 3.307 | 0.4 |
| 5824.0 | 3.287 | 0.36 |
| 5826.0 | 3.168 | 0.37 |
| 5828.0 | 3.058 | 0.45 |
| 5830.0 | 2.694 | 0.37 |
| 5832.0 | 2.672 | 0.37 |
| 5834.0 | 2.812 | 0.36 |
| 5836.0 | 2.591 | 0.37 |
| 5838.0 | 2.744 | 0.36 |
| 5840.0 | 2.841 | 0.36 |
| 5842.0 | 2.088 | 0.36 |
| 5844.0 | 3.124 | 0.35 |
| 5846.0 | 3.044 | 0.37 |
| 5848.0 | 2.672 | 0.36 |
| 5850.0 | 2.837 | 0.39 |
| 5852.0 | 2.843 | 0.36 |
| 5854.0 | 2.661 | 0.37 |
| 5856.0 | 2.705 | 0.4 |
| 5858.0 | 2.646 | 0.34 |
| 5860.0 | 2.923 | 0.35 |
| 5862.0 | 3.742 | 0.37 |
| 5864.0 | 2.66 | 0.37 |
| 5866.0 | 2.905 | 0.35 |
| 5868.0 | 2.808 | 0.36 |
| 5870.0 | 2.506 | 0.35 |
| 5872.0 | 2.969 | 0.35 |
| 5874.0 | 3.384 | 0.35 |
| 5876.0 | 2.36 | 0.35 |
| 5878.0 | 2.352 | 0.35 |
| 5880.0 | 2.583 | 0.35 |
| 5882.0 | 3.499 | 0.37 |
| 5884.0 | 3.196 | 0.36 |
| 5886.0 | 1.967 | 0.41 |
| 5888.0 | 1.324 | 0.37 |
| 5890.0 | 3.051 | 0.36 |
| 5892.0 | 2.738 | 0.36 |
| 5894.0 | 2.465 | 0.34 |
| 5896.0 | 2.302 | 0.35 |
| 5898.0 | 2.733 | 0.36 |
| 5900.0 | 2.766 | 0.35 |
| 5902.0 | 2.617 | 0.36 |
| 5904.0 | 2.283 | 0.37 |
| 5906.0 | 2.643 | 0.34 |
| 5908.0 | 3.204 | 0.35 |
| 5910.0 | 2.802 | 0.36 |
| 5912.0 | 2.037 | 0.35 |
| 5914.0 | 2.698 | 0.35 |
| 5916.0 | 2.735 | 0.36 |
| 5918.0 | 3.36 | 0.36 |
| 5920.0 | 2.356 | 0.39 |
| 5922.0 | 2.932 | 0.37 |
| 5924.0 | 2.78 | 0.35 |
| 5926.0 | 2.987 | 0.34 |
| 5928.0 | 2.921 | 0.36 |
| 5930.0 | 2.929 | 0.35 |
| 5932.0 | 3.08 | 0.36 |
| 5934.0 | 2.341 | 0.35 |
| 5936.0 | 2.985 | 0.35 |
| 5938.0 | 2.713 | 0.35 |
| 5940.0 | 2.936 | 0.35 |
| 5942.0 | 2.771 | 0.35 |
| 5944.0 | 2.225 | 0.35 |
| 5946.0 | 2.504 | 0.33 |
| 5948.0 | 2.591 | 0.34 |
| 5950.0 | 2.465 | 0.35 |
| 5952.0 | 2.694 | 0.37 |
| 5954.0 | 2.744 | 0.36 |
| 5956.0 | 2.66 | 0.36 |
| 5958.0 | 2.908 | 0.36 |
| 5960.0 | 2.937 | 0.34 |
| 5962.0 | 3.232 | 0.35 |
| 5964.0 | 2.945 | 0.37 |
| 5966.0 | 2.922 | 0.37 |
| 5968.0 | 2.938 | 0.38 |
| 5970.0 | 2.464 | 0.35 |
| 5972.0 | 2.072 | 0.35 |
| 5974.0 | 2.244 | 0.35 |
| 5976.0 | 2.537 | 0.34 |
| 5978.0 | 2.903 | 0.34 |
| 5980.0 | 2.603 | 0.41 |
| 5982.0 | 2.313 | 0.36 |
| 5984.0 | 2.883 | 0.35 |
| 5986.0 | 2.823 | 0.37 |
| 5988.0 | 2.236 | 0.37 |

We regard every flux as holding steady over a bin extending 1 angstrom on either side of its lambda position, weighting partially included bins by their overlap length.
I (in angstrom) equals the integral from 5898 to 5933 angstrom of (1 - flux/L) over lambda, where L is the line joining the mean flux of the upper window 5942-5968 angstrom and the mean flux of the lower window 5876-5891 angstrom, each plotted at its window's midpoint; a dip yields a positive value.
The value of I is -1.74 angstrom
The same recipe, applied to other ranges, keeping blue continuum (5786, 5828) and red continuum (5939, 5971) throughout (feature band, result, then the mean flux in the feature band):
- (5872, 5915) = 2.1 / 2.63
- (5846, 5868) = -0.7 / 2.87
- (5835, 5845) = 0.4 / 2.68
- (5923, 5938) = -0.5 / 2.85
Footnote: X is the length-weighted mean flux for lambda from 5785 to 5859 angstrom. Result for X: 2.77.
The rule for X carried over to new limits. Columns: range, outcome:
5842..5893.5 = 2.76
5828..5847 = 2.75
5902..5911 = 2.72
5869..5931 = 2.69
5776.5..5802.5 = 2.71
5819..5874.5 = 2.88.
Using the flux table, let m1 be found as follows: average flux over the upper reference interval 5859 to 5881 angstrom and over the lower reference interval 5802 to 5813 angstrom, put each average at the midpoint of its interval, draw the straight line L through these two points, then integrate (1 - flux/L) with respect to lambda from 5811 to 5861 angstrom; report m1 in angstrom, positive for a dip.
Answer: 1.02 angstrom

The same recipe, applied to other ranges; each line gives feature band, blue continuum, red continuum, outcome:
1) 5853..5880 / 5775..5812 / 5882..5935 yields -1.1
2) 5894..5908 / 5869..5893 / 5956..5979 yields 0.4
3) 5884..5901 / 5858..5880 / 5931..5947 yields 2.0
